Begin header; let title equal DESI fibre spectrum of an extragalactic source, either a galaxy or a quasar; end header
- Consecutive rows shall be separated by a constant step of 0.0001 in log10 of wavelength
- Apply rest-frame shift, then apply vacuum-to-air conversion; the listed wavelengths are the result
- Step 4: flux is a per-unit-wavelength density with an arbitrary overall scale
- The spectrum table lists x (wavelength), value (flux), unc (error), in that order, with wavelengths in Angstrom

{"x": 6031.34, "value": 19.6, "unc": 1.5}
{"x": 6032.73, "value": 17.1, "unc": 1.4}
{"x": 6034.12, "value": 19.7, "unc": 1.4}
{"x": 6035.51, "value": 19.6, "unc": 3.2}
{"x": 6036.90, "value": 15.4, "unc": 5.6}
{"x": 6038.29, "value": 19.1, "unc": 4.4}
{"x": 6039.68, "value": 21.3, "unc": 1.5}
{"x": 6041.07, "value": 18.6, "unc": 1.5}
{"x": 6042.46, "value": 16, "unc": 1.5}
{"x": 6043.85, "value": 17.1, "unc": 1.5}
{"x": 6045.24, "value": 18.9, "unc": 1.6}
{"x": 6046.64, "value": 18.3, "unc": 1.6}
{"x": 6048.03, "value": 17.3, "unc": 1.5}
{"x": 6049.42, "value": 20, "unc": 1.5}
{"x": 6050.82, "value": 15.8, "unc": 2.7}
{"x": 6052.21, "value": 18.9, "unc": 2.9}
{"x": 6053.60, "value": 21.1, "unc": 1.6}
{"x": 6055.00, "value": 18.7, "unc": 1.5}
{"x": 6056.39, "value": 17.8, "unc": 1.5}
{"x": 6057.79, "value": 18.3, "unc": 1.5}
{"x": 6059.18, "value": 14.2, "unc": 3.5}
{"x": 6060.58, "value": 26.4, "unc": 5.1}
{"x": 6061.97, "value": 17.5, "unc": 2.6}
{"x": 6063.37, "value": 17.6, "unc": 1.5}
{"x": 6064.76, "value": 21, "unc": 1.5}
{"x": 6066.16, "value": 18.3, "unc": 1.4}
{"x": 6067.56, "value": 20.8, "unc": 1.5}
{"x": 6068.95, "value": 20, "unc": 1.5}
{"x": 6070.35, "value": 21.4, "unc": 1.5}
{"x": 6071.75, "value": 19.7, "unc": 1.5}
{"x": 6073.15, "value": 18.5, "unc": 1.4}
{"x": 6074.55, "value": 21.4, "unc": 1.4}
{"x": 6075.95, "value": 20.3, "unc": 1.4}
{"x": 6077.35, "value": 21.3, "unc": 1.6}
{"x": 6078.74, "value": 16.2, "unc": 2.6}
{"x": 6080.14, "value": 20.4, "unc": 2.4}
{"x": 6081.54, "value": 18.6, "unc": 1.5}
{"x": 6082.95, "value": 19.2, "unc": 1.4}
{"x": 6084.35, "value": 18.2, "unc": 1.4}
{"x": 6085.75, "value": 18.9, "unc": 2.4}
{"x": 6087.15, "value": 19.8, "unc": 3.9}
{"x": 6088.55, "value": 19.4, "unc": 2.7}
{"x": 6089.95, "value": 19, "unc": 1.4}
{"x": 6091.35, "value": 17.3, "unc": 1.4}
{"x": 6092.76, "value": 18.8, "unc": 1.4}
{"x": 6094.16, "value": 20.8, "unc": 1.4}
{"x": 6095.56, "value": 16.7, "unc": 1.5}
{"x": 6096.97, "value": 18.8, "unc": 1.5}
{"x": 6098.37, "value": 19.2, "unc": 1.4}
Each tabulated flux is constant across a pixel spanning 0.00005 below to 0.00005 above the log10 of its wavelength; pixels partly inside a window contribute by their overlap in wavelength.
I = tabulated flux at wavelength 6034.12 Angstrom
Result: 19.7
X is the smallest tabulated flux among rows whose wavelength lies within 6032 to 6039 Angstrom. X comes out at 15.4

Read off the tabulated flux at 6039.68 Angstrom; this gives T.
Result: 21.3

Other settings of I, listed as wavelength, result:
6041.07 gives 18.6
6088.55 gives 19.4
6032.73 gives 17.1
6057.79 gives 18.3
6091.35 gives 17.3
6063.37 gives 17.6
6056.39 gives 17.8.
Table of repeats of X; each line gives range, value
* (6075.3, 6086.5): 16.2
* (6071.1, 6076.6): 18.5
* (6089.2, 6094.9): 17.3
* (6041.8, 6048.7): 16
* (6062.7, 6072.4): 17.6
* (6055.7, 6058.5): 17.8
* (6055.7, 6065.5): 14.2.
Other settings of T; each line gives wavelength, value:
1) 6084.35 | 18.2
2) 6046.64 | 18.3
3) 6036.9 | 15.4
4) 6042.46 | 16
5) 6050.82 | 15.8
